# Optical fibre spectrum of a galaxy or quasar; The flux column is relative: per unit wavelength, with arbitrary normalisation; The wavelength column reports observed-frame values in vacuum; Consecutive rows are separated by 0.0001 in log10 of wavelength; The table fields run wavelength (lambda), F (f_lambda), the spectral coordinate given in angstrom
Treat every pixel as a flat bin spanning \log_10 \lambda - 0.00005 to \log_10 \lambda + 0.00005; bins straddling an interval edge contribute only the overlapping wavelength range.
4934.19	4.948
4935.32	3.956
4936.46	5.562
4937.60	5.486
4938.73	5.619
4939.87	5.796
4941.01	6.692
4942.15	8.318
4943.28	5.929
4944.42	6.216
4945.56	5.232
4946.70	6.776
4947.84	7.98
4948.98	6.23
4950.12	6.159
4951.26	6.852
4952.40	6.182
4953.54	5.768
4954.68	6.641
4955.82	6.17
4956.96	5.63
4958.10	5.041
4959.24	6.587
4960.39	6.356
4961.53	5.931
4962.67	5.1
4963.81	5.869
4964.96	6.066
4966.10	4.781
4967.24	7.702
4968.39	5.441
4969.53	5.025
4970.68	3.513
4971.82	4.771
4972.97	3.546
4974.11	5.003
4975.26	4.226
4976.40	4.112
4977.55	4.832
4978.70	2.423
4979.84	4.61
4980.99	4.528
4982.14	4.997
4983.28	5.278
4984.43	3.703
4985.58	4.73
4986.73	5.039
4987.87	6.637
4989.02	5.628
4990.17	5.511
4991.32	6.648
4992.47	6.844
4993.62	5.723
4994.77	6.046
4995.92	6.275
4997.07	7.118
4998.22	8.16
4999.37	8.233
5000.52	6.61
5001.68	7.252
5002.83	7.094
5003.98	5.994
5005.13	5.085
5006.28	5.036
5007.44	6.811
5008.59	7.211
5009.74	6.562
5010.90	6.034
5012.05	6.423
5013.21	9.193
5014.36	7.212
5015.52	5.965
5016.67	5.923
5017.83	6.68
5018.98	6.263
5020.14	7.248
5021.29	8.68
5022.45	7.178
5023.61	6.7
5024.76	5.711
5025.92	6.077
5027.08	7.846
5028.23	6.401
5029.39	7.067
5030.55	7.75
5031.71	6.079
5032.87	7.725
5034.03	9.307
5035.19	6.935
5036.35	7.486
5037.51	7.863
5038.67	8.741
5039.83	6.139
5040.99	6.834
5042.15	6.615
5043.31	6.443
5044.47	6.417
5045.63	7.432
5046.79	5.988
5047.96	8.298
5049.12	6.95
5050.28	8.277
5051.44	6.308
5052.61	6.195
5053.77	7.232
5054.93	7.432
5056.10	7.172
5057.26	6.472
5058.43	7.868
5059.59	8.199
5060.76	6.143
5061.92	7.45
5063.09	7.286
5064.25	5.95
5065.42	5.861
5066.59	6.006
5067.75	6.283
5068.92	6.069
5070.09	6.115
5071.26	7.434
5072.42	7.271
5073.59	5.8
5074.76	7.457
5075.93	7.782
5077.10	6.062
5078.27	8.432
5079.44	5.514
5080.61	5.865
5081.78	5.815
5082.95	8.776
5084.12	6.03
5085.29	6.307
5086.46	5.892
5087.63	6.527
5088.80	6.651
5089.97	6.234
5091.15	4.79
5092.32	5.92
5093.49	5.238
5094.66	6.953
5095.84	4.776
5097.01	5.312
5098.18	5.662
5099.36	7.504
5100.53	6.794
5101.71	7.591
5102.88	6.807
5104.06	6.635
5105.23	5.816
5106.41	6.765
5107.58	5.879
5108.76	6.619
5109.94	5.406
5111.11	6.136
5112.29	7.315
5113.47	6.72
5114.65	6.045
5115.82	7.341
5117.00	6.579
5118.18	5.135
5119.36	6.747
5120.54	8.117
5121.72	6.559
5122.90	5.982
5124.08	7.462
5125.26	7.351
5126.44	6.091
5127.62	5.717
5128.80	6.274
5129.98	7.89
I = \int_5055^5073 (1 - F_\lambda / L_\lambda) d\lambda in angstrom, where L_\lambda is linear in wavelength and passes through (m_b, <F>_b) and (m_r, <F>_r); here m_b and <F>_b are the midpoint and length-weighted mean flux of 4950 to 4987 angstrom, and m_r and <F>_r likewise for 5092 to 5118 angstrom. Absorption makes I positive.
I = -2.4 angstrom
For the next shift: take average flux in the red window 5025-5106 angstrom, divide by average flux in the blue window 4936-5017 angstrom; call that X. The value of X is 1.1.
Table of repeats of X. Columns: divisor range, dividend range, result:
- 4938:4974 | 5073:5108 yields 1.08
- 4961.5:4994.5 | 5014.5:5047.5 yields 1.37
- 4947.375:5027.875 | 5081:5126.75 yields 1.07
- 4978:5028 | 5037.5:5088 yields 1.09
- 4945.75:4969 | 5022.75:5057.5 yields 1.15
